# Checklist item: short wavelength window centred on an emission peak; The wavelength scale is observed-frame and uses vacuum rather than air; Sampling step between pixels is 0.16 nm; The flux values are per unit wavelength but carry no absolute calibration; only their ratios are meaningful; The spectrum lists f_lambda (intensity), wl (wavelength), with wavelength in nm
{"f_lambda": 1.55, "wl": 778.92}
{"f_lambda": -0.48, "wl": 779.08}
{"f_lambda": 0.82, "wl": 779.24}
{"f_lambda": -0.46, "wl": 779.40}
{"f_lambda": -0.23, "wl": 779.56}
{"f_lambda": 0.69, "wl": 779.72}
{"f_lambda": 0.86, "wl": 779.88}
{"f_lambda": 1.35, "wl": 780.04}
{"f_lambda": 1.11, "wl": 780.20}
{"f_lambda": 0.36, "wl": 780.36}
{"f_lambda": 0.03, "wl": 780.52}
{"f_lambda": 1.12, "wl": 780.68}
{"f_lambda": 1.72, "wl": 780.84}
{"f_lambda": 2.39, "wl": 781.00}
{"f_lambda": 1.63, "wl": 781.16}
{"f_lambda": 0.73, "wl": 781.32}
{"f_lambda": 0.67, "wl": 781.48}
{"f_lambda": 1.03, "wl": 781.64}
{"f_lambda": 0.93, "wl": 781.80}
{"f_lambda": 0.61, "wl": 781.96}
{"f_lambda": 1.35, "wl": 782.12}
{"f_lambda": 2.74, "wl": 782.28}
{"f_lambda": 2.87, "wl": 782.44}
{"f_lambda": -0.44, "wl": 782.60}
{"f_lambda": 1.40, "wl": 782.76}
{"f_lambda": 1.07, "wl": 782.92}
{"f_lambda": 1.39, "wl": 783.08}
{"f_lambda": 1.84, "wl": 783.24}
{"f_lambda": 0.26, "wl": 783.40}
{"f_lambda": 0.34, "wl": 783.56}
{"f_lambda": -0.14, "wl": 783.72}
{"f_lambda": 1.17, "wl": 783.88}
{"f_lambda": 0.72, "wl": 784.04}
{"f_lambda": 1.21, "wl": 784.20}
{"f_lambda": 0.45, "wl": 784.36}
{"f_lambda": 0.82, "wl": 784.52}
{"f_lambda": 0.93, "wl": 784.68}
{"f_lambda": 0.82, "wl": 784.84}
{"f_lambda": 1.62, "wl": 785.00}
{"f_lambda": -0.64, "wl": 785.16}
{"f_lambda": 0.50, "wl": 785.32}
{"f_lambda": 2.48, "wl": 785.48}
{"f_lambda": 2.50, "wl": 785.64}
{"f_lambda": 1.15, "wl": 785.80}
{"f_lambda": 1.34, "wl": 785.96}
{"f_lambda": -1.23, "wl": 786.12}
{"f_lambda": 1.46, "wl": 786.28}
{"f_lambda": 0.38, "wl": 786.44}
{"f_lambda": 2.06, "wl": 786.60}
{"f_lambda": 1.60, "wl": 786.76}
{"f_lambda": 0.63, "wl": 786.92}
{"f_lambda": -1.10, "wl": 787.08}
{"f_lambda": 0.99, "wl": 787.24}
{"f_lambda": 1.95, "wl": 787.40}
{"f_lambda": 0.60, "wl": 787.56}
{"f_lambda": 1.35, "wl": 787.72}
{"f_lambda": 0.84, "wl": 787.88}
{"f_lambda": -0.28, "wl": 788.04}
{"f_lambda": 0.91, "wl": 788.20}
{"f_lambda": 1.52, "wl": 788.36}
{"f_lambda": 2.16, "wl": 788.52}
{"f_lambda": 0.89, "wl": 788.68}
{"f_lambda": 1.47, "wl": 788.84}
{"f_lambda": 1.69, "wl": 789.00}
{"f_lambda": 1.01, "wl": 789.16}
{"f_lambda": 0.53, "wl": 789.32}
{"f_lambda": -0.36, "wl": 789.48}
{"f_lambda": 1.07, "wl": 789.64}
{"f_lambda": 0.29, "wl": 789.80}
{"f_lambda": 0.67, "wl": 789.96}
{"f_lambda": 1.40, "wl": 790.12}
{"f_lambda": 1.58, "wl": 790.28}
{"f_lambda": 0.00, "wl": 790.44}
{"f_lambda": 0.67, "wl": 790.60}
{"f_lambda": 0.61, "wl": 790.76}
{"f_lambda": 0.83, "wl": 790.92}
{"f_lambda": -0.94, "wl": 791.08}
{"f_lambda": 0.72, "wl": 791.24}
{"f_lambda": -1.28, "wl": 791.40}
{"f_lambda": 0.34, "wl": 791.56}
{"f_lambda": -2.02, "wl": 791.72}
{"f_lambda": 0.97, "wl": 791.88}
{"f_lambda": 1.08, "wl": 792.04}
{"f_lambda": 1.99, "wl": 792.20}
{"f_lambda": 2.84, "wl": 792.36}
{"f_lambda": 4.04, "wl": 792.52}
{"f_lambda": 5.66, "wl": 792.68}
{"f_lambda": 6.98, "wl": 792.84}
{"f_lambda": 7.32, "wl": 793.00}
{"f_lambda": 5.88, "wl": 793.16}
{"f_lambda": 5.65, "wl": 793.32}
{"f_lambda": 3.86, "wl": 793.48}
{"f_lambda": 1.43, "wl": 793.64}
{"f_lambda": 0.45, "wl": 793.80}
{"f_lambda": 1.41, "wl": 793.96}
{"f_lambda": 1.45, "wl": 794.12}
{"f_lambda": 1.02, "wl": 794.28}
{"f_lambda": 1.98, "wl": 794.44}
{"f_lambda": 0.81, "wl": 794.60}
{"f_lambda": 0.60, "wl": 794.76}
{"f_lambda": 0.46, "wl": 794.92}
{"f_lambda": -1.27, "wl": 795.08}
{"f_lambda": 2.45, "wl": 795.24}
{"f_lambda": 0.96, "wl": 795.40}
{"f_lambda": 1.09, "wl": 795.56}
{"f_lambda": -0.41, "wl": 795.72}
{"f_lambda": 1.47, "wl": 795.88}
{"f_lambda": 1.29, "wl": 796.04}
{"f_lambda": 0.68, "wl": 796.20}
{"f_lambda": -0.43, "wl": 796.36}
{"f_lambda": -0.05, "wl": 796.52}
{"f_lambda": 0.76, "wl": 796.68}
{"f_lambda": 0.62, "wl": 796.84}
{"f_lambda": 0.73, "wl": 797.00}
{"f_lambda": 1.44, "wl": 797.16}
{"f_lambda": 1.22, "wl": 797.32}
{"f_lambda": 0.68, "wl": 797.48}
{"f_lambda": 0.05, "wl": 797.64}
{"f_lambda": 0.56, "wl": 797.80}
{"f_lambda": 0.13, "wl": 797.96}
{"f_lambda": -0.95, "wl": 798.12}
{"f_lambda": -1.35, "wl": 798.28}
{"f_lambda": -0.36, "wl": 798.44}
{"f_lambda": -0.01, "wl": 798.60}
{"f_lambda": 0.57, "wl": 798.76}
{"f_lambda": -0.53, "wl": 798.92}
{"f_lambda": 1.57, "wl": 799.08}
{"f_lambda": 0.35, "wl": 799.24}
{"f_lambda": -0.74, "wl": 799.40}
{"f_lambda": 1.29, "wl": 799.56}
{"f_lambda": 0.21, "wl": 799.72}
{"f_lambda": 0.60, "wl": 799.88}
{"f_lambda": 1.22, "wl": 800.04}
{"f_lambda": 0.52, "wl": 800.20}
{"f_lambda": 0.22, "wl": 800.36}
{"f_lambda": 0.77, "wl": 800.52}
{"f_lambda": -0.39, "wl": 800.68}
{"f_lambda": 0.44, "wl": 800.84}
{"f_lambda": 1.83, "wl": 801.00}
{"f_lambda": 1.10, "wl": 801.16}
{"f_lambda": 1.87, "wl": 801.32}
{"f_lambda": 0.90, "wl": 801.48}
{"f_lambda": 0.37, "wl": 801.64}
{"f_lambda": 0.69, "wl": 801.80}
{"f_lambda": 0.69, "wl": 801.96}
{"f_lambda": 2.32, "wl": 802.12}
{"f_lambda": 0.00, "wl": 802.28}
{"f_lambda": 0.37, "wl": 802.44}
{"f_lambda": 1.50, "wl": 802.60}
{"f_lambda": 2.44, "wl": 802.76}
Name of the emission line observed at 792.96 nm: [O II]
